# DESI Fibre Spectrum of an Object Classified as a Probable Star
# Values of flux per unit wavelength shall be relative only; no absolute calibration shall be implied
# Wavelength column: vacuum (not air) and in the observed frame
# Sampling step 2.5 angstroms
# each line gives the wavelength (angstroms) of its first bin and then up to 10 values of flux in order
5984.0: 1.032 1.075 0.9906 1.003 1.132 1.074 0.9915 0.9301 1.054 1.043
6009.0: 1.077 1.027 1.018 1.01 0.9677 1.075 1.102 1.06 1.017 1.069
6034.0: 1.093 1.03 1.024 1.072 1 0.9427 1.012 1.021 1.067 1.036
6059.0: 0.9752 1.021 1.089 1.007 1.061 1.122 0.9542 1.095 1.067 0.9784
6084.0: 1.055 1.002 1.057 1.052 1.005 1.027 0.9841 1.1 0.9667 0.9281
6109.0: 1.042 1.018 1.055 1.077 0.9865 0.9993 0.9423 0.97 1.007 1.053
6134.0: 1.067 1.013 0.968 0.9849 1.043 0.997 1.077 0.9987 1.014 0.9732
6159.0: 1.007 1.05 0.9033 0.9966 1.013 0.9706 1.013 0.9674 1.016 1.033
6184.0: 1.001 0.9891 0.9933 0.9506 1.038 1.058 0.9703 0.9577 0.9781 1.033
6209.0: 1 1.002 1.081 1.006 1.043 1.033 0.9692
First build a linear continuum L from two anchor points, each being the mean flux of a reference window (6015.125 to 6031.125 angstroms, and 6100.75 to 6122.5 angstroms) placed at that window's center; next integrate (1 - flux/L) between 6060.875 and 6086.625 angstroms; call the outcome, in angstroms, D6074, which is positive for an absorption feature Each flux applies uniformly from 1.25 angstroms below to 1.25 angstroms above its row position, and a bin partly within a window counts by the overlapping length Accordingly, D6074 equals -0.4 angstroms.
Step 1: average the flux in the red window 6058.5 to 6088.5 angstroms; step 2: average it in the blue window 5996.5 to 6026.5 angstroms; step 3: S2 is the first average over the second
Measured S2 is 1.01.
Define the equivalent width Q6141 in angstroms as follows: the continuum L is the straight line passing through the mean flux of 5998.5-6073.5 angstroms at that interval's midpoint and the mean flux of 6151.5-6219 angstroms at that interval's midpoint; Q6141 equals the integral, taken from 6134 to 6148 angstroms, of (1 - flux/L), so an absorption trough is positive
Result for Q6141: 0.0 angstroms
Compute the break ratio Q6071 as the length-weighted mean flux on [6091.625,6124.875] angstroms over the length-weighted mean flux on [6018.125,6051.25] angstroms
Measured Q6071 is 1.0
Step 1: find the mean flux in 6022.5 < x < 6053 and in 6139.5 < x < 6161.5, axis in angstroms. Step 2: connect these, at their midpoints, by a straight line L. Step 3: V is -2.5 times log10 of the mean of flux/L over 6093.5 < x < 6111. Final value 0.02 mag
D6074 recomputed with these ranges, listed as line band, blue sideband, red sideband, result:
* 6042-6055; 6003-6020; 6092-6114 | 0.14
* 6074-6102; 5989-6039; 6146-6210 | -0.32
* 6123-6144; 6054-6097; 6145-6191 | 0.20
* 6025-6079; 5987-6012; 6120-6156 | -0.71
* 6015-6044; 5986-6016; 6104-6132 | -0.54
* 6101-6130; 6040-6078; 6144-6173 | 0.28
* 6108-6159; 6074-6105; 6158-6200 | 0.02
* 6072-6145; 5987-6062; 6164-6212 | -0.33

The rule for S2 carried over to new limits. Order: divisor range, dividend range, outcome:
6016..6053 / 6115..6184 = 0.97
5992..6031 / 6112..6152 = 0.98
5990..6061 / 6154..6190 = 0.96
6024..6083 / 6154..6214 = 0.96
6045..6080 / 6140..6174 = 0.97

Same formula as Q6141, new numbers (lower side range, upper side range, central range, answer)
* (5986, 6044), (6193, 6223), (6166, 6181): 0.33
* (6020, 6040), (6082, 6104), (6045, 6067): 0.57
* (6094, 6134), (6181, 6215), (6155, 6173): 0.35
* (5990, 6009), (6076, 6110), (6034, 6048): 0.13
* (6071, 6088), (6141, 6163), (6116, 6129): 0.41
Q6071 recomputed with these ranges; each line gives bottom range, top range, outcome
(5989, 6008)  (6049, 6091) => 1.01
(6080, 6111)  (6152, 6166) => 0.97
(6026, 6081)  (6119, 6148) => 0.97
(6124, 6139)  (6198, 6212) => 0.98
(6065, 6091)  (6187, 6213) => 0.96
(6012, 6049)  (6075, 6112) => 0.99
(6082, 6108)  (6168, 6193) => 0.98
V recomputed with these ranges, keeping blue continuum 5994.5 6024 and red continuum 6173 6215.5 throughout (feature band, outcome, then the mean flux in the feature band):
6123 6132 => 0.027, 0.989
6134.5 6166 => 0.008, 1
